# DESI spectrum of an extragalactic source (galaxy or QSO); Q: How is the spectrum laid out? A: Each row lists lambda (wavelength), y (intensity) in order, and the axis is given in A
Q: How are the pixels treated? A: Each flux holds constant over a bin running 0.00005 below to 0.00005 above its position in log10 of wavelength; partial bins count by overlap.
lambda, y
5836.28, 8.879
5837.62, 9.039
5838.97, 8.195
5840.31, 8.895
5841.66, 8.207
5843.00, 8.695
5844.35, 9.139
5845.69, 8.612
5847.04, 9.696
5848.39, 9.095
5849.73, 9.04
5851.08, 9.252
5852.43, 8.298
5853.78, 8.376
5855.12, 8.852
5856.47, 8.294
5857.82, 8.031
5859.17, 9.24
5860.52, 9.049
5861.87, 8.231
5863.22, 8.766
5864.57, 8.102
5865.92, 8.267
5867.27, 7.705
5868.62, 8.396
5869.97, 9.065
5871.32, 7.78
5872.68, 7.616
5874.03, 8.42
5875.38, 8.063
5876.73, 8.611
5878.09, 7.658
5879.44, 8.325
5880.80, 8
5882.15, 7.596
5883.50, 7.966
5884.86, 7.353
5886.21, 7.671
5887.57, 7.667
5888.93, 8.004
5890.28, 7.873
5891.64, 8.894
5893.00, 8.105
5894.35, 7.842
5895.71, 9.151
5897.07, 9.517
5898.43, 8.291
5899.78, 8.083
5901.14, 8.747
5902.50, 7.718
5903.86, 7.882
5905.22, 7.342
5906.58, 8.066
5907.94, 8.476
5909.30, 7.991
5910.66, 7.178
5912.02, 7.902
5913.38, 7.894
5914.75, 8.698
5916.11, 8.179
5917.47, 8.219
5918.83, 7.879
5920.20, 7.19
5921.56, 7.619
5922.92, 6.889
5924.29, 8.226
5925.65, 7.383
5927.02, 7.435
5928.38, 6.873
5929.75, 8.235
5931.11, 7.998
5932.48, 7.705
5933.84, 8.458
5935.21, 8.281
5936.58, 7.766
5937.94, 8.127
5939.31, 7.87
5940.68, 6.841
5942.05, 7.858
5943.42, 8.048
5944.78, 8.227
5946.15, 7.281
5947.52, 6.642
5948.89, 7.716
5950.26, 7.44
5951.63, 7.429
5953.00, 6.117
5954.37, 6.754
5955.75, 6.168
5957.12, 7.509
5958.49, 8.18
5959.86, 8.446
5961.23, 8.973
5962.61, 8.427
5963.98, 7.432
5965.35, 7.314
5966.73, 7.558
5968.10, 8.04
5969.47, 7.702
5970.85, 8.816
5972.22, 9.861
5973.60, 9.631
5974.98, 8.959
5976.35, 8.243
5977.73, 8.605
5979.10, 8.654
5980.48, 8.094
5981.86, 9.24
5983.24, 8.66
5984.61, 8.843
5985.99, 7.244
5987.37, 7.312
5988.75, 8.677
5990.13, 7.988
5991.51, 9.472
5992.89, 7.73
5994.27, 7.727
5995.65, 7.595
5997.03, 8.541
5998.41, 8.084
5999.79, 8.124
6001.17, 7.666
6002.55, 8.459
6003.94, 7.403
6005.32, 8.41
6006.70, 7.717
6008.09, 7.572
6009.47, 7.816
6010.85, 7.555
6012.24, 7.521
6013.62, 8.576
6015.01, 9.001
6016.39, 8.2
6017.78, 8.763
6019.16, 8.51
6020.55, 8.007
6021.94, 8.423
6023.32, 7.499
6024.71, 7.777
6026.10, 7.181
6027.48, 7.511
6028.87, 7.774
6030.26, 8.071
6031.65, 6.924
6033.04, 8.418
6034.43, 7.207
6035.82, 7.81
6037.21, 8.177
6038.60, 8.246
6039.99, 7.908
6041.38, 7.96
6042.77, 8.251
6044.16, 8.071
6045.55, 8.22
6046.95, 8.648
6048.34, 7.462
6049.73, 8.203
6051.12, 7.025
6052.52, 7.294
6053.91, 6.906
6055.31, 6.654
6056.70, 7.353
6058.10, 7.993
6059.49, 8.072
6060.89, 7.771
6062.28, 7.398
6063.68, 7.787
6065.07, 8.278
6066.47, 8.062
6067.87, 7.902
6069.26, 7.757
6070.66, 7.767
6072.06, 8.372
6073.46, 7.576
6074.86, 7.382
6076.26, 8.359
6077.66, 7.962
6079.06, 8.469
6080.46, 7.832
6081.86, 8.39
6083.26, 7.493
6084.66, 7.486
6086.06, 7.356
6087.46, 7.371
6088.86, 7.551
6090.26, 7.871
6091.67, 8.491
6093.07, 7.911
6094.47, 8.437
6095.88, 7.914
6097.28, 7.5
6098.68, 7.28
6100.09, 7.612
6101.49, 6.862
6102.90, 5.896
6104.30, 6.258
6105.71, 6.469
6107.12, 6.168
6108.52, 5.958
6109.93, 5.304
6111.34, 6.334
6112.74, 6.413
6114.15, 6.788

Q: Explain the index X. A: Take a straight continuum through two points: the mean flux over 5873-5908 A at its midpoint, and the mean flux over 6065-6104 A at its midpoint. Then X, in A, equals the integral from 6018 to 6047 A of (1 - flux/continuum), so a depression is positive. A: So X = -0.4 A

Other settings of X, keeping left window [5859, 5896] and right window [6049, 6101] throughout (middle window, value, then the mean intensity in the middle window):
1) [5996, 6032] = -0.42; 7.97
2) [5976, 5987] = -0.65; 8.42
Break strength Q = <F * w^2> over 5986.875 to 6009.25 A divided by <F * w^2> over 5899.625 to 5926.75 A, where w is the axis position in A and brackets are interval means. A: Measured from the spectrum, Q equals 1.05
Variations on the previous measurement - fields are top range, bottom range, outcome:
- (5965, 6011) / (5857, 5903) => 1.04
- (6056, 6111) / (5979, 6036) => 0.96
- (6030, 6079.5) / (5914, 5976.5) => 1.03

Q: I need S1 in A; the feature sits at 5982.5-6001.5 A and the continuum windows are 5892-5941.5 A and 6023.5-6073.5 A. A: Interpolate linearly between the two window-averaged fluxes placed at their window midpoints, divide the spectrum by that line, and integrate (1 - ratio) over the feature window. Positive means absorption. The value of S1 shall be -0.7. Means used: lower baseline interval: 7.95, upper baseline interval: 7.77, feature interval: 8.13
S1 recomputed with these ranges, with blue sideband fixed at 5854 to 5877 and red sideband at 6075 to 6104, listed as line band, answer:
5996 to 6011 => 0.00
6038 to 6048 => -0.43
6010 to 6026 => -0.45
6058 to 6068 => -0.18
